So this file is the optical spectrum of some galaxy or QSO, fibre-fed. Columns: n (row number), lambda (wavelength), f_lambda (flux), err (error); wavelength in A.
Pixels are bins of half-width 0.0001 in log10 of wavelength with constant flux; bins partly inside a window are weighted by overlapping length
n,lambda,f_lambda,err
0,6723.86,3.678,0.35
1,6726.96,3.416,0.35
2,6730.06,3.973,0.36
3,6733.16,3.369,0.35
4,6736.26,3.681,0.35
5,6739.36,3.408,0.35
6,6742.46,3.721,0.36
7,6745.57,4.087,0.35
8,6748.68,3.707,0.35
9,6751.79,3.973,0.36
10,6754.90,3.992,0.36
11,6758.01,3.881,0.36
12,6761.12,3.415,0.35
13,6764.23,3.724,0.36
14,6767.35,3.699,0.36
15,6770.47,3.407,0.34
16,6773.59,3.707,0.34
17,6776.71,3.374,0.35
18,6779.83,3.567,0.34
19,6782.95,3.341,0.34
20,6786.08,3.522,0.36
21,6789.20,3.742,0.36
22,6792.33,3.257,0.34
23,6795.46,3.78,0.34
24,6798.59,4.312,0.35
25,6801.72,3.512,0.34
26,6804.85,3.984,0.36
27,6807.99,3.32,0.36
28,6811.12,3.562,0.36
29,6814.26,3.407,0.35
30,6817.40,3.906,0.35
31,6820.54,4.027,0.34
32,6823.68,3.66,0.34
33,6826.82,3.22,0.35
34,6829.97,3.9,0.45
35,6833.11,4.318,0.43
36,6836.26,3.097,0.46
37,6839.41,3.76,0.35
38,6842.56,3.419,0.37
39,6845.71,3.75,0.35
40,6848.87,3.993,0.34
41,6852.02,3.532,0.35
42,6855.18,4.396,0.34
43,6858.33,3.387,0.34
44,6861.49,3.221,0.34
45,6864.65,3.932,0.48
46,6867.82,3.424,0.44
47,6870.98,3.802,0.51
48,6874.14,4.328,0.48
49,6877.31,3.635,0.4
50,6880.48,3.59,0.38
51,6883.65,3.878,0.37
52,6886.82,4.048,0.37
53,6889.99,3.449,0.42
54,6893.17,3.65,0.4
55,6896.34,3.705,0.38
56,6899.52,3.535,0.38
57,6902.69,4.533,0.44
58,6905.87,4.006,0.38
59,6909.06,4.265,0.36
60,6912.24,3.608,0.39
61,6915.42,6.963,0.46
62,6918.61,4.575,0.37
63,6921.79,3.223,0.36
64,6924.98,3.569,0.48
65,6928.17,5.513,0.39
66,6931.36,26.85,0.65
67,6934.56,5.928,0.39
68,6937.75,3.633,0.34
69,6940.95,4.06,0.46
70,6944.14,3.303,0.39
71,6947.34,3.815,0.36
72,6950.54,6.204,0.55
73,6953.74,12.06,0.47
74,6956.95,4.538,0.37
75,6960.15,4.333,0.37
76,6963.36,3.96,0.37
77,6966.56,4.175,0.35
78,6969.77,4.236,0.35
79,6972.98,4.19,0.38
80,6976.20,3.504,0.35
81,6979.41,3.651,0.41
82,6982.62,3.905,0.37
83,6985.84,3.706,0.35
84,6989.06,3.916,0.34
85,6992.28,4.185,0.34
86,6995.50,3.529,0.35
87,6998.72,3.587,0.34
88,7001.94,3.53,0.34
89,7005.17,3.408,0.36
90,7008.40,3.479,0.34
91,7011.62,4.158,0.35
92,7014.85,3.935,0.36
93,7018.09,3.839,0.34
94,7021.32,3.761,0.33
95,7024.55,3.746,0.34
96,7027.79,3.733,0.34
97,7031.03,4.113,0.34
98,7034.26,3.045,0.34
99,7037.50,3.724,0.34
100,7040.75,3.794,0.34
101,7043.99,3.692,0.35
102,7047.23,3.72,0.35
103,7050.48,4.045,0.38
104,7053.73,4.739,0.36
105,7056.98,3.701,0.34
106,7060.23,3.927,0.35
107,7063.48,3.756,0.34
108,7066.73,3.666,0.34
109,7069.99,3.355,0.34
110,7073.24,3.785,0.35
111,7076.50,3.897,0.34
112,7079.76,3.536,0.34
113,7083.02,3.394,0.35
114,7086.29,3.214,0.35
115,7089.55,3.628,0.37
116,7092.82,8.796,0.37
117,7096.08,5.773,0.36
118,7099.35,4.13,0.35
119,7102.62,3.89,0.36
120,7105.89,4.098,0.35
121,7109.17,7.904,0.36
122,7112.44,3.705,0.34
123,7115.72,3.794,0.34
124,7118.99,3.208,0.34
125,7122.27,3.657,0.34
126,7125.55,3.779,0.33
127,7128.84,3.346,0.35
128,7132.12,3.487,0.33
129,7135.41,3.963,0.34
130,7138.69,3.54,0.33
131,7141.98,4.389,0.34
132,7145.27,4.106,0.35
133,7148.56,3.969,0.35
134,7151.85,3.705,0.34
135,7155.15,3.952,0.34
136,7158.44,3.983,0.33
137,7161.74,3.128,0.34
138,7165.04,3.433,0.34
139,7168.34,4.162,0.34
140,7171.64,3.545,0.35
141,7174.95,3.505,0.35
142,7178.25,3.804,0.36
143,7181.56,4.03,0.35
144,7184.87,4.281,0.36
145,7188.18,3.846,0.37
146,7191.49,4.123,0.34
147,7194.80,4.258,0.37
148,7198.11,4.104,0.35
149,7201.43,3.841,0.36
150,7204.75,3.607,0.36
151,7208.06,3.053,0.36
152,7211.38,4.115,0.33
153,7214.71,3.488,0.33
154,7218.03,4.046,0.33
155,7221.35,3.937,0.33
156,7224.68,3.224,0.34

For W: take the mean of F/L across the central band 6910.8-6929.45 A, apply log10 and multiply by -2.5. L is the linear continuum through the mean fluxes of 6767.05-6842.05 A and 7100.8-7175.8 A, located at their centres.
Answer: -0.22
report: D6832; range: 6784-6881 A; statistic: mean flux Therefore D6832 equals 3.7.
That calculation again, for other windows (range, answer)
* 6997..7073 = 3.76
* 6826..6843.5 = 3.64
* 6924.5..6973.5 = 6.38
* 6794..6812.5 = 3.75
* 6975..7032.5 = 3.76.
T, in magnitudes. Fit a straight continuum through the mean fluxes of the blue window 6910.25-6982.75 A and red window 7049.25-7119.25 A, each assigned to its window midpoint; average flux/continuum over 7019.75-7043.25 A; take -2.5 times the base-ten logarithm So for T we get 0.286 mag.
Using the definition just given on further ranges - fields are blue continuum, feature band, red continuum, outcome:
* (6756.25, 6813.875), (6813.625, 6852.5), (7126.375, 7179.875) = -0.021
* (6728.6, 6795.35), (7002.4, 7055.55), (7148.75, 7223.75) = -0.014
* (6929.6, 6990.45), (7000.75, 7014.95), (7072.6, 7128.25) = 0.395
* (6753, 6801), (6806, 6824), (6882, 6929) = 0.042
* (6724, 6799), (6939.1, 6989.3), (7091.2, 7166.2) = -0.158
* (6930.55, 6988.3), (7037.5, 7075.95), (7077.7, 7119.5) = 0.261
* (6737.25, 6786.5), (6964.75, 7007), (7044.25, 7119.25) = 0.074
